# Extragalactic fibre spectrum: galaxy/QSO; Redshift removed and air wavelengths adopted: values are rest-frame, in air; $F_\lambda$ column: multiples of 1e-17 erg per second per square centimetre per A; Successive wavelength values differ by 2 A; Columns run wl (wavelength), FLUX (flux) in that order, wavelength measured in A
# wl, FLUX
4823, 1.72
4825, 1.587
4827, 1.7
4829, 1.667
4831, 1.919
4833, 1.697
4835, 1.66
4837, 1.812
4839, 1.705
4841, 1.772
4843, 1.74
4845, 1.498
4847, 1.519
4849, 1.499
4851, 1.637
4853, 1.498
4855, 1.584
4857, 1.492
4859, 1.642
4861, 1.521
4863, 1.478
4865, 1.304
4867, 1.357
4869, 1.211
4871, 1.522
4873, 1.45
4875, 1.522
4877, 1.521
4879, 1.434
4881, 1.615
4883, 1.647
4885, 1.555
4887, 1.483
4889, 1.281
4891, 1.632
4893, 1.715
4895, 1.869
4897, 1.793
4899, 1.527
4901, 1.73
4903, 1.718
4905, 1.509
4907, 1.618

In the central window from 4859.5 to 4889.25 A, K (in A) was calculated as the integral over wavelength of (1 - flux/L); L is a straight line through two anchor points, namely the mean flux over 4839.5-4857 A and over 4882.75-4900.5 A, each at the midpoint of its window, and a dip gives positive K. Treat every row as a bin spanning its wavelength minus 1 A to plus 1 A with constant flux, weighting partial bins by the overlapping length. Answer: 2.5 A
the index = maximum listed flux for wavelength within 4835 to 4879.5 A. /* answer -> 1.812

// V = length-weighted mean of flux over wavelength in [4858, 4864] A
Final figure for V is 1.55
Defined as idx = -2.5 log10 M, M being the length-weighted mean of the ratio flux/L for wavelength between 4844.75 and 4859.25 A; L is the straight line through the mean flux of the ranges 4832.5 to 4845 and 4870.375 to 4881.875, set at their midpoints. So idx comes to 0.07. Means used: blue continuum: 1.71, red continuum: 1.51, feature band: 1.54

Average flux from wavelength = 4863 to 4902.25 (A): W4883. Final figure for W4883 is 1.53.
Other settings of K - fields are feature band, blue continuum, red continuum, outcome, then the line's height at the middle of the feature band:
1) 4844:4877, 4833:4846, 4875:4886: 2.82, 1.62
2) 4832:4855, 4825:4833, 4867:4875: -0.25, 1.62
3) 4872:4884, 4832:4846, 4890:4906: 1.13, 1.69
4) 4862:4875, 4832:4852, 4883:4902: 1.90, 1.64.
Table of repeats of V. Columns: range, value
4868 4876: 1.43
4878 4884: 1.57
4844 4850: 1.51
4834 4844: 1.74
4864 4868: 1.33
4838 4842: 1.74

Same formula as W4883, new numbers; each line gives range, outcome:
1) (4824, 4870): 1.59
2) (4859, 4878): 1.44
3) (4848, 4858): 1.54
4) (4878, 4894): 1.55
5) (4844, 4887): 1.5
